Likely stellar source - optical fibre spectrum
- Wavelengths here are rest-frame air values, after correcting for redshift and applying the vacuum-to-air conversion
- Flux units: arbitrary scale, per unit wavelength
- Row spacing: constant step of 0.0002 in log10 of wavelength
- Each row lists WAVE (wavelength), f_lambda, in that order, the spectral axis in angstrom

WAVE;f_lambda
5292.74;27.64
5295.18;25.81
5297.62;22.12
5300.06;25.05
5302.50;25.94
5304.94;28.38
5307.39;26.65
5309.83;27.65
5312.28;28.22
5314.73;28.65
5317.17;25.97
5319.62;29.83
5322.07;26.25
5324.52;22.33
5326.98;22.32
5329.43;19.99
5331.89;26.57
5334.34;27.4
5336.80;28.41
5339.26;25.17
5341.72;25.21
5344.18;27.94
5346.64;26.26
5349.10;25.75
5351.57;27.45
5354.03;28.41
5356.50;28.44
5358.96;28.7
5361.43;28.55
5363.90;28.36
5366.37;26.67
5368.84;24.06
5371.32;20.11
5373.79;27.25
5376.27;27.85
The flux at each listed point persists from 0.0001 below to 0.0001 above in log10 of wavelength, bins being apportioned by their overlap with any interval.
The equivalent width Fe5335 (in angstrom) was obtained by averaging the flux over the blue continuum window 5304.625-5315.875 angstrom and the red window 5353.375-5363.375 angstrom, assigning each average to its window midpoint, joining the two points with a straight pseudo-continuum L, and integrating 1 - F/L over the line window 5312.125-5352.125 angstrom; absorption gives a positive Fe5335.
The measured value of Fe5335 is 3.0 angstrom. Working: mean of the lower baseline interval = 27.8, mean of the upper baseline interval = 28.5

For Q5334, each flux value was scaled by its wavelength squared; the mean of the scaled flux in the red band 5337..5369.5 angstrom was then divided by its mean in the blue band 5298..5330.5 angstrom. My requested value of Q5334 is 1.06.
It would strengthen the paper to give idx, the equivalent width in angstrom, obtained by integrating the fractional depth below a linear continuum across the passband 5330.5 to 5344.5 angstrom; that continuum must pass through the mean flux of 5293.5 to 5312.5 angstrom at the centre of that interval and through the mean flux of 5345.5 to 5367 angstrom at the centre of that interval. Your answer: 0.26 angstrom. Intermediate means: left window 26.2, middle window 26.6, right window 27.7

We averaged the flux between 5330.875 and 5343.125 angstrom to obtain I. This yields 26.6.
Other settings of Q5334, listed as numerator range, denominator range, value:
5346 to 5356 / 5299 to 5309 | 1.04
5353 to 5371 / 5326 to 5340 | 1.10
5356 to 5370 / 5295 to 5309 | 1.09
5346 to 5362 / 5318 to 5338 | 1.10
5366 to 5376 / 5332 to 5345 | 0.93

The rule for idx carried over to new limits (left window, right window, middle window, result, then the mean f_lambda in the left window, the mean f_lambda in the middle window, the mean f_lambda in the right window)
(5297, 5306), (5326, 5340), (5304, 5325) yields -1.6 angstrom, 25.5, 27.3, 25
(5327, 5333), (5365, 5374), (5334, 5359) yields -3.8 angstrom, 23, 27.1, 24.3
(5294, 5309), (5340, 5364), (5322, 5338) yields 1.2 angstrom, 25.7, 24.6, 27.4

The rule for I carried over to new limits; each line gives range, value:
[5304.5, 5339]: 26.2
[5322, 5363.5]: 26.2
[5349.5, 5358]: 27.9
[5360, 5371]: 26.4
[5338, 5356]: 26.7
